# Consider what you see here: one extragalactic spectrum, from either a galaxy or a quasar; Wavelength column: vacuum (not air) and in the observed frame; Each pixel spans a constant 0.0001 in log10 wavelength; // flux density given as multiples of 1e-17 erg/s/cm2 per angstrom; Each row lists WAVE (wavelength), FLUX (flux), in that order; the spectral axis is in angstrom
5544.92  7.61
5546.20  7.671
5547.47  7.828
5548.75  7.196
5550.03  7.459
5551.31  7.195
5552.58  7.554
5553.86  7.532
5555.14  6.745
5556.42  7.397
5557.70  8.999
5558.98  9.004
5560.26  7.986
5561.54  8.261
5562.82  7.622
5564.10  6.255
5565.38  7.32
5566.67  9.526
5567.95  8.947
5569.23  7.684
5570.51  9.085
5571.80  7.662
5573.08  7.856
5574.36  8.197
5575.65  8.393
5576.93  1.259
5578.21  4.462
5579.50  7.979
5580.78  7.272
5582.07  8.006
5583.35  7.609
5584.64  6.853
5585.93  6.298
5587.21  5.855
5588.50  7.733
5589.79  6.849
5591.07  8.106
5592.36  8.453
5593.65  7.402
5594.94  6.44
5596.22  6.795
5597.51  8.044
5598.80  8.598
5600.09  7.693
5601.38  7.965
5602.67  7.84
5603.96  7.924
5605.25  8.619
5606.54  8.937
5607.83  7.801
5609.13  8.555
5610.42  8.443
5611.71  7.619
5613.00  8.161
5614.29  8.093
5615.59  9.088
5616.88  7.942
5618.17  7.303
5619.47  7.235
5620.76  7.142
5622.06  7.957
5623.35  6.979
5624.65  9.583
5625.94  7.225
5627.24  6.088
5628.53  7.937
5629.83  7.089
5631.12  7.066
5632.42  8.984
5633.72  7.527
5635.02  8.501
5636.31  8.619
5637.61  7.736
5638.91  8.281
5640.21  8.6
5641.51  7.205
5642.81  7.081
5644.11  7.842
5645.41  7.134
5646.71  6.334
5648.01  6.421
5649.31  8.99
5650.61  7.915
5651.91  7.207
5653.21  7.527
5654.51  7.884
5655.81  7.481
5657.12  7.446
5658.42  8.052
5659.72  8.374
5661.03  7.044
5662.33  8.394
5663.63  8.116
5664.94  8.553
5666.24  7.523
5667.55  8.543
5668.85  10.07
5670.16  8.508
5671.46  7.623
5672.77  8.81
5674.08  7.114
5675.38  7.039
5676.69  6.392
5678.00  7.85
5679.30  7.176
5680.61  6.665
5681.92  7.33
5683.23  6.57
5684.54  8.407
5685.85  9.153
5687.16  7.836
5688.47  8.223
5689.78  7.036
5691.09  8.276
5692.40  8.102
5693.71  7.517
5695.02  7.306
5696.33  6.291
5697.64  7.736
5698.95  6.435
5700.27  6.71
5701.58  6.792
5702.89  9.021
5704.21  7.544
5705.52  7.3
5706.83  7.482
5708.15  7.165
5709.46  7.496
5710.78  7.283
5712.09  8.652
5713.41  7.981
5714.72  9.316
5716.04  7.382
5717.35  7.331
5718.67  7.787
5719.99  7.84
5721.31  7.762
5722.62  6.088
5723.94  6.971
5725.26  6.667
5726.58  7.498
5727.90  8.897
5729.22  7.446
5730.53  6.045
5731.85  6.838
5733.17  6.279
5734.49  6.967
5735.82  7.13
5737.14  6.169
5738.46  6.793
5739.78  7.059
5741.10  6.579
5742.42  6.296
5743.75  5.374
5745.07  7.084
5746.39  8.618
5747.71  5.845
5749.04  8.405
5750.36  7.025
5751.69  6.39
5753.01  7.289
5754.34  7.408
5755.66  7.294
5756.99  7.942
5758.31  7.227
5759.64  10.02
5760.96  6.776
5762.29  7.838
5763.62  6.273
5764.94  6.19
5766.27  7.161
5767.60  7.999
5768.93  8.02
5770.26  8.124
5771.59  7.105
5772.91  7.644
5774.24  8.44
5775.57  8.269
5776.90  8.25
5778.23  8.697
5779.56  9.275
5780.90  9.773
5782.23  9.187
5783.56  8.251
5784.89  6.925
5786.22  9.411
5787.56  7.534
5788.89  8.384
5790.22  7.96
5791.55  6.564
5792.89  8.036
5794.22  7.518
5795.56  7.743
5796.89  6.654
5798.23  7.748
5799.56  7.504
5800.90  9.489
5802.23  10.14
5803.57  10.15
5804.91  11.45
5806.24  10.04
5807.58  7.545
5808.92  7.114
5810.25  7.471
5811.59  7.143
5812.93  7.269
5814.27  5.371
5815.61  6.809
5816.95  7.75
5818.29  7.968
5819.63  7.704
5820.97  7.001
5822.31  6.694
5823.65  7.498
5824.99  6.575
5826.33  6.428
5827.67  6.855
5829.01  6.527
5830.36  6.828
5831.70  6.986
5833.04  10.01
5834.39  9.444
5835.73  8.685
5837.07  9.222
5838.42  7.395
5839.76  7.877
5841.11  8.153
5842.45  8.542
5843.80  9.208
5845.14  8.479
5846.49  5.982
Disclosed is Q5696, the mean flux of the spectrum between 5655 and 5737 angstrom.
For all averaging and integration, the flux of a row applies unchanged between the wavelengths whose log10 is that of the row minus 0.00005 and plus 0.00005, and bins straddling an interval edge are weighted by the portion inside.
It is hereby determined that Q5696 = 7.58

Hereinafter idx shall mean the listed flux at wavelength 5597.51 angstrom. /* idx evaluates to 8.044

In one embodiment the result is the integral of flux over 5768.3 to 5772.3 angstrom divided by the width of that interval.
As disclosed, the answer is 7.76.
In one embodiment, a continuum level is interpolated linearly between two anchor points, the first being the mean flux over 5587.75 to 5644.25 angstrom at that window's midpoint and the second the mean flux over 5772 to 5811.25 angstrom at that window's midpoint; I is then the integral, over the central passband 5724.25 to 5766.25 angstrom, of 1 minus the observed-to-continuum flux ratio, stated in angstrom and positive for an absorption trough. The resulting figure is 5.8 angstrom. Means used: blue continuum 7.84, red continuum 8.37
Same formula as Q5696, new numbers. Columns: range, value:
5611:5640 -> 7.84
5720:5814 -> 7.66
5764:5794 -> 8.03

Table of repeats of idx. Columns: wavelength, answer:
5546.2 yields 7.671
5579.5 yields 7.979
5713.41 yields 7.981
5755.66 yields 7.294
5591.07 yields 8.106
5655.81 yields 7.481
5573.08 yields 7.856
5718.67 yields 7.787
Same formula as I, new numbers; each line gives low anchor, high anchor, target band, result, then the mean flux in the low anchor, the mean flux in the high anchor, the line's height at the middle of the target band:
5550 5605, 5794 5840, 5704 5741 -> 1.91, 7.5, 7.85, 7.71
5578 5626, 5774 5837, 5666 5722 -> 1.01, 7.69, 7.99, 7.82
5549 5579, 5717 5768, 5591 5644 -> -3.45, 7.49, 7.14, 7.39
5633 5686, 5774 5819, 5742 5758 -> 1.86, 7.77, 8.17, 8.03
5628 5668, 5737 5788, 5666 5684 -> 0.18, 7.78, 7.6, 7.74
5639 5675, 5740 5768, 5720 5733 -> 0.41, 7.85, 7.18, 7.37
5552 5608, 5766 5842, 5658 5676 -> -0.96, 7.56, 7.97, 7.72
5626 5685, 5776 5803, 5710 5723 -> 0.29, 7.7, 8.26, 7.96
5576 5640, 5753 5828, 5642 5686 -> -0.31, 7.56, 7.85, 7.65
